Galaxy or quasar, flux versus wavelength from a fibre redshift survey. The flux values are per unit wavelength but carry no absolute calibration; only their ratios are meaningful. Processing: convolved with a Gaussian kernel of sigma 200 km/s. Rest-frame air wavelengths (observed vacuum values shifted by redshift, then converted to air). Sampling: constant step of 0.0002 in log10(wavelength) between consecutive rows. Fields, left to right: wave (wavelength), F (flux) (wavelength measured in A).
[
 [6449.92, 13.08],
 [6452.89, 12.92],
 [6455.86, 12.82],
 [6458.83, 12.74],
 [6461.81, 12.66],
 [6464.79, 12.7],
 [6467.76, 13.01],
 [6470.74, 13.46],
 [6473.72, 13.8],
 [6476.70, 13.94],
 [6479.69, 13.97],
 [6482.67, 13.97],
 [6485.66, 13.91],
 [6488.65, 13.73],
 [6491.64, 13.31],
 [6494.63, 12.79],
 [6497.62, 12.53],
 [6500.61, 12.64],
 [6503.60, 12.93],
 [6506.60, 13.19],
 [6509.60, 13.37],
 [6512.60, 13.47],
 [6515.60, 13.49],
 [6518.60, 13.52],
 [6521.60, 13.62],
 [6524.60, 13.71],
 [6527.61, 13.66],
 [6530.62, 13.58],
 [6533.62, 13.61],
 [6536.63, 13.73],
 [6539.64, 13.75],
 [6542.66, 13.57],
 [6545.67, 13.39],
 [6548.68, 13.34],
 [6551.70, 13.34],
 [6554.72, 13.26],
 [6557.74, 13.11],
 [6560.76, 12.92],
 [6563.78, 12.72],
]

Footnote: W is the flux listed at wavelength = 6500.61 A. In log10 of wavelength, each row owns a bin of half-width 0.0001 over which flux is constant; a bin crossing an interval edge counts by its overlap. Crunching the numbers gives 12.64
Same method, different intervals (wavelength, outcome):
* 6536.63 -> 13.73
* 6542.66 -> 13.57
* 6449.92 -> 13.08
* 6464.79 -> 12.7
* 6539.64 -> 13.75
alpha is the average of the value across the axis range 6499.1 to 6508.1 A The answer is 12.9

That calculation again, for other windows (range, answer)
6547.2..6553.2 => 13.3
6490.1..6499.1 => 12.9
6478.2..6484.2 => 14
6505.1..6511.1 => 13.3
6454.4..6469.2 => 12.8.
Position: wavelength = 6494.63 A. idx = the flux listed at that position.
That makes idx 12.79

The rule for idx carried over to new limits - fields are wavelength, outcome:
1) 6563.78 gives 12.72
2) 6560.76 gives 12.92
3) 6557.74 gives 13.11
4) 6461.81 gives 12.66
